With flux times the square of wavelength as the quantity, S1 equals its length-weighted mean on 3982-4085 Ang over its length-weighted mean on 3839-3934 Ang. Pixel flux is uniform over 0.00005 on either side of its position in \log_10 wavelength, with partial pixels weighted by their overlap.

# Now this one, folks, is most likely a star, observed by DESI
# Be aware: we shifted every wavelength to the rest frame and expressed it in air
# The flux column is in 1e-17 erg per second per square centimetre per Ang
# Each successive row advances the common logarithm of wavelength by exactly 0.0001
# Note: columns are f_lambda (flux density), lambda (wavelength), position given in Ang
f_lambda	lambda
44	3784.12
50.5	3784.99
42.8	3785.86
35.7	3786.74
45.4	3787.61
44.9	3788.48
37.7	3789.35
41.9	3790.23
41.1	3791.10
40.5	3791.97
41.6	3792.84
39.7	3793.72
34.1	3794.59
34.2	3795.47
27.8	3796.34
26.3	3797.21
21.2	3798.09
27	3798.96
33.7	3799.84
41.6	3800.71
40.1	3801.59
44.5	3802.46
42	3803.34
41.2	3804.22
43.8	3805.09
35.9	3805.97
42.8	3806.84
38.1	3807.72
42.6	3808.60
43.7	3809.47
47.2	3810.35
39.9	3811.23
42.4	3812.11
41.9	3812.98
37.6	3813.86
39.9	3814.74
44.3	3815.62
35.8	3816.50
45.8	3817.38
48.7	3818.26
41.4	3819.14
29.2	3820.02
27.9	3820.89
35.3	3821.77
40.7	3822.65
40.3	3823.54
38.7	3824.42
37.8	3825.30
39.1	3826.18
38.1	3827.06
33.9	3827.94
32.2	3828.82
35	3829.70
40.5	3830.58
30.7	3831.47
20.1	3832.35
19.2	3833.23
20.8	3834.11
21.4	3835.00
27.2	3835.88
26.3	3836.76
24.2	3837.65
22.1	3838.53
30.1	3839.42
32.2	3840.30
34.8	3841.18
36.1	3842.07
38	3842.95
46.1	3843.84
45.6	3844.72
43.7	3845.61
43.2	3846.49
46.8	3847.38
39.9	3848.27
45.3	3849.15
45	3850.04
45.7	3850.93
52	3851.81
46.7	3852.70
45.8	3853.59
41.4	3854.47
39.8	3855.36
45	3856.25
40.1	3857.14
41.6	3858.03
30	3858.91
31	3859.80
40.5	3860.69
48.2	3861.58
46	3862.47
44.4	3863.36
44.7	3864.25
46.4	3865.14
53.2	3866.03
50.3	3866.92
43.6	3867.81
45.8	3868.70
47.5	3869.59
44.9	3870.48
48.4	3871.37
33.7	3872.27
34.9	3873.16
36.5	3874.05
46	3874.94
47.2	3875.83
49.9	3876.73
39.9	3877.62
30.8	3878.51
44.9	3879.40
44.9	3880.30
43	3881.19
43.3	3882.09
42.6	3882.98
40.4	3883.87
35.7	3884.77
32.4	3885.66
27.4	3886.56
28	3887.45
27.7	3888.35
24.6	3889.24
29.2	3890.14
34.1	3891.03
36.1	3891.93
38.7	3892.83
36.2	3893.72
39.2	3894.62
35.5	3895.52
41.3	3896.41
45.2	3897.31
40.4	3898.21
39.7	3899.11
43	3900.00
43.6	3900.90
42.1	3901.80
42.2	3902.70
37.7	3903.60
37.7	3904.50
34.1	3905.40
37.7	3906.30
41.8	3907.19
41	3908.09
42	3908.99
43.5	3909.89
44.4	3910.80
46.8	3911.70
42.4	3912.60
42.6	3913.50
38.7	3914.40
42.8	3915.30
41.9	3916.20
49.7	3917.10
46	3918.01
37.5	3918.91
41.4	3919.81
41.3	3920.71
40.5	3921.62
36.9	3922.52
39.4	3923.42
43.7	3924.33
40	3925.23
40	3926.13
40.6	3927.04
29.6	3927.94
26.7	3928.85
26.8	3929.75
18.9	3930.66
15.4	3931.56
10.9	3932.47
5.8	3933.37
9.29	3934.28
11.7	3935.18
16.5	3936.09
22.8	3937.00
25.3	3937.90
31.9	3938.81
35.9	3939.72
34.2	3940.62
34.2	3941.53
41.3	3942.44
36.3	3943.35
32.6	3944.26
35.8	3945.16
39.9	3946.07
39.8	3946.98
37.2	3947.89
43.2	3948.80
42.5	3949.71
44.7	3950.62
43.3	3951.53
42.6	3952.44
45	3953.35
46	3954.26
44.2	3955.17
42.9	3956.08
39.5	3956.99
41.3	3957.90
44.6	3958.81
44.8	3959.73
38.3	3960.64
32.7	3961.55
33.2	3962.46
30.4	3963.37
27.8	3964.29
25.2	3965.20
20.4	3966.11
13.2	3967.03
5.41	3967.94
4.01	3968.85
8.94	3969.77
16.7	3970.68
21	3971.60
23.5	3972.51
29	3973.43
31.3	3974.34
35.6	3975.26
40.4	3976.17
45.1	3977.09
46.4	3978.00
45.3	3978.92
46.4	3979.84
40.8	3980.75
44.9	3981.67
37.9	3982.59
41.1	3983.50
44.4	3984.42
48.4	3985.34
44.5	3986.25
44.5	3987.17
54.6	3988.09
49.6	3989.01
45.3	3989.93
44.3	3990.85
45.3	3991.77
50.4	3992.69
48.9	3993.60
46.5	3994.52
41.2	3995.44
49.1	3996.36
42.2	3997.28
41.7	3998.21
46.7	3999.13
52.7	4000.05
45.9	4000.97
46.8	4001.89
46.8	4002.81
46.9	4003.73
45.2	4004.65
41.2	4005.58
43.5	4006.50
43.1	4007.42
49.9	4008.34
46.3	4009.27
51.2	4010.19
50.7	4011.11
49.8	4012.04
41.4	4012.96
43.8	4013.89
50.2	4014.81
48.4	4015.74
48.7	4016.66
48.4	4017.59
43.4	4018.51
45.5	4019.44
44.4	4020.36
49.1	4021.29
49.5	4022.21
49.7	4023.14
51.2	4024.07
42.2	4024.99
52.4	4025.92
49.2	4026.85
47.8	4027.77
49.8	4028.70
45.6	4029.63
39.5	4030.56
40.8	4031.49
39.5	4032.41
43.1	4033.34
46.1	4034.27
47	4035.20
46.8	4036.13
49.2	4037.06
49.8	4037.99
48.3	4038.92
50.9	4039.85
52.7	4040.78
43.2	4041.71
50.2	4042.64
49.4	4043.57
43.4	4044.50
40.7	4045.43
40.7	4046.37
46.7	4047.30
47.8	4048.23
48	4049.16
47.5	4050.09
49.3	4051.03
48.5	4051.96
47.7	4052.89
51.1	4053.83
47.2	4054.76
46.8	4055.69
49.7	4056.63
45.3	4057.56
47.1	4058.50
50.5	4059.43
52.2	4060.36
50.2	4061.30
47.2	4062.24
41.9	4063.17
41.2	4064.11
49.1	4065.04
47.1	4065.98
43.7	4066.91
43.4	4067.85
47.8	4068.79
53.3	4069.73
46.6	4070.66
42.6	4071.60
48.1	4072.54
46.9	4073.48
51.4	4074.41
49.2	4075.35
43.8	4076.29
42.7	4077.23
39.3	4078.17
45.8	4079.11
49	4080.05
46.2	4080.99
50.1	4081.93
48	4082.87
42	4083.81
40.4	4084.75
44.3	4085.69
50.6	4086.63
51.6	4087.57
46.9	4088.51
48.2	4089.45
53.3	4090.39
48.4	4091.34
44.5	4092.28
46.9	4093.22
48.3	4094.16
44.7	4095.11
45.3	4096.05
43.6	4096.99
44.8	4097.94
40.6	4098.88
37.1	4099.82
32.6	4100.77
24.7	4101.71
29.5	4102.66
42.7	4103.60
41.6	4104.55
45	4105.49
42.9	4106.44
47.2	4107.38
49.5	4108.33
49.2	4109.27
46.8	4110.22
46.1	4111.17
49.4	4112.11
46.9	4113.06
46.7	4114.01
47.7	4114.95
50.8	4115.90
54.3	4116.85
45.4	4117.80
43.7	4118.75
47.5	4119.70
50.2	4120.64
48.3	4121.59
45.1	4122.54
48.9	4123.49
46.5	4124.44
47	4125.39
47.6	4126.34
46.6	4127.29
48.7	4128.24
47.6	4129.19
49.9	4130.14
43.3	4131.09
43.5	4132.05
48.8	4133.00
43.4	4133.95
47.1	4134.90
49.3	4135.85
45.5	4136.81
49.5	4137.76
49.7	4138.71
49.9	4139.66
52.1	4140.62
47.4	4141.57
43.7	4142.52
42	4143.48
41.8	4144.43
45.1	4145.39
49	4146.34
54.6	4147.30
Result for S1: 1.28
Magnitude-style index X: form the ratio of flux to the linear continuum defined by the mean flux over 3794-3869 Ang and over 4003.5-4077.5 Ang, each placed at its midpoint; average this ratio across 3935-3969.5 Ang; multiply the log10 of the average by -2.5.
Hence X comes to 0.28 mag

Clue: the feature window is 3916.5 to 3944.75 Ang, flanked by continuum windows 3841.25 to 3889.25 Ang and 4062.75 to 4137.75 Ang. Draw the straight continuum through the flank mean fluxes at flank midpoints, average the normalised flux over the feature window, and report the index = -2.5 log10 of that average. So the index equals 0.346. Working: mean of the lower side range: 41.7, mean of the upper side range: 45.8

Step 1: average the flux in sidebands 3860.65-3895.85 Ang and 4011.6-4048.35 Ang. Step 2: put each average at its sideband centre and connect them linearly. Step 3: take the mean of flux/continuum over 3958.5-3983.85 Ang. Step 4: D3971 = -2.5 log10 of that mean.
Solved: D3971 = 0.38 mag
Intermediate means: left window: 40.2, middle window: 31.1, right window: 46.6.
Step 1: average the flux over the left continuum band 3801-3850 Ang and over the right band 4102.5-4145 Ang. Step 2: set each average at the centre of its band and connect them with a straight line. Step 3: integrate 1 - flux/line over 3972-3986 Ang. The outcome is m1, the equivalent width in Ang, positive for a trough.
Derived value 0.7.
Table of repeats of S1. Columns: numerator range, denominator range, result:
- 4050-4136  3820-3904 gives 1.35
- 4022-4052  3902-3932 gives 1.29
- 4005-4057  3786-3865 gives 1.37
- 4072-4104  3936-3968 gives 1.34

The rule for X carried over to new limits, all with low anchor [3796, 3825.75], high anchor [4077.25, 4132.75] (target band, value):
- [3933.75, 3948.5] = 0.34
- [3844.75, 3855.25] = -0.14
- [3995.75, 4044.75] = -0.08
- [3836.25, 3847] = 0.12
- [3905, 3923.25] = -0.02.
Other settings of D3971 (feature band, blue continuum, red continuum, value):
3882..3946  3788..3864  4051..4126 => 0.15 mag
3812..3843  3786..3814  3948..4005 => 0.14 mag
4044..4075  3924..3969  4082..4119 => -0.14 mag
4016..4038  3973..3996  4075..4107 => -0.07 mag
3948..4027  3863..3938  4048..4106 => 0.01 mag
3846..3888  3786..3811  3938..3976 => -0.17 mag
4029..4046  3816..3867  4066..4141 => -0.04 mag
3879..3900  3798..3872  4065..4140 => 0.09 mag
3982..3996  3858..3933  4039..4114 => -0.08 mag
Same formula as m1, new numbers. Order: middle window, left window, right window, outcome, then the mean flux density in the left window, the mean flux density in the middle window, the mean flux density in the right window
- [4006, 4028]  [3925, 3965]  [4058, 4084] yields -3.5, 33.3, 47.5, 46.7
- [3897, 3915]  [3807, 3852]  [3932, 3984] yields -3.6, 37.1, 41.3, 32.5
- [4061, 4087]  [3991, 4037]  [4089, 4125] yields -0.3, 46.4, 46.1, 45.1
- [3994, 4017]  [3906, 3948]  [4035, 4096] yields -2.6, 34.5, 46.4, 47.1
